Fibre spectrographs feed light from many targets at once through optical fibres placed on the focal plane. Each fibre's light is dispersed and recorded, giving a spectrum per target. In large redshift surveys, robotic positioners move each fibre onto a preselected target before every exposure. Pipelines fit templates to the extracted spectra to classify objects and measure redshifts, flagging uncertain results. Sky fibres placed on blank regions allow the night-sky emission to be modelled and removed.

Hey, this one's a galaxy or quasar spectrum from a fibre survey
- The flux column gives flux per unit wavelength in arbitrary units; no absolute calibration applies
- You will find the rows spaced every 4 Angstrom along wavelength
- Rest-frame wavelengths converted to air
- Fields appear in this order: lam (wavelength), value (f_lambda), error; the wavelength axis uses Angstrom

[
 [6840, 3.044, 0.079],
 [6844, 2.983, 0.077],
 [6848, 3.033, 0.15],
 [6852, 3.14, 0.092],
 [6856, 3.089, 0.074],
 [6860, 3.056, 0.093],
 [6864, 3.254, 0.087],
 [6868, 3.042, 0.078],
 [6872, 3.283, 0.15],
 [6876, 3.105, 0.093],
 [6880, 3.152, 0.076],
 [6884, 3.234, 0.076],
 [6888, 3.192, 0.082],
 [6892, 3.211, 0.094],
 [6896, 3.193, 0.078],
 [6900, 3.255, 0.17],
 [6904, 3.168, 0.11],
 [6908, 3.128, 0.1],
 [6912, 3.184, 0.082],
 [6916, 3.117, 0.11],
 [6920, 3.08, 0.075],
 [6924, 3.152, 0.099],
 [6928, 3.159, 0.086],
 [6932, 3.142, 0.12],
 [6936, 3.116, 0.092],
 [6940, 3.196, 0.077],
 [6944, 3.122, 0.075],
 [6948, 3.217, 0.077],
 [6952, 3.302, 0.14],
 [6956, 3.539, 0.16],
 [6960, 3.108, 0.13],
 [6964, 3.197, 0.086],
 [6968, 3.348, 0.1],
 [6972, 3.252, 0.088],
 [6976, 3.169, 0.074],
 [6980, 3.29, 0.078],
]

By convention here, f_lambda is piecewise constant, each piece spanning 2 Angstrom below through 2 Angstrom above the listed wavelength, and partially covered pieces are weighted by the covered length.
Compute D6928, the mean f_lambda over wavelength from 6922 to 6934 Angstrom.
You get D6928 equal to 3.15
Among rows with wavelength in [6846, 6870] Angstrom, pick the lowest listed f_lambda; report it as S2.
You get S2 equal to 3.033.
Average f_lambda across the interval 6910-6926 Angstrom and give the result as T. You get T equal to 3.13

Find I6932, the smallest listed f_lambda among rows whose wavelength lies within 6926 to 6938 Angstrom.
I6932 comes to 3.116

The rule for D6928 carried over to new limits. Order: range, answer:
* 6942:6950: 3.17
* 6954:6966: 3.28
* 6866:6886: 3.16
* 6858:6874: 3.16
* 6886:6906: 3.2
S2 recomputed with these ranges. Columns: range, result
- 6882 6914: 3.128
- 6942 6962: 3.108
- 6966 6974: 3.252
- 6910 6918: 3.117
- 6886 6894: 3.192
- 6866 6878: 3.042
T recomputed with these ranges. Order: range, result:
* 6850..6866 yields 3.13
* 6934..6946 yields 3.14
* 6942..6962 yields 3.26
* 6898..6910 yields 3.18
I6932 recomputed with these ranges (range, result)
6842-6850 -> 2.983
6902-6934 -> 3.08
